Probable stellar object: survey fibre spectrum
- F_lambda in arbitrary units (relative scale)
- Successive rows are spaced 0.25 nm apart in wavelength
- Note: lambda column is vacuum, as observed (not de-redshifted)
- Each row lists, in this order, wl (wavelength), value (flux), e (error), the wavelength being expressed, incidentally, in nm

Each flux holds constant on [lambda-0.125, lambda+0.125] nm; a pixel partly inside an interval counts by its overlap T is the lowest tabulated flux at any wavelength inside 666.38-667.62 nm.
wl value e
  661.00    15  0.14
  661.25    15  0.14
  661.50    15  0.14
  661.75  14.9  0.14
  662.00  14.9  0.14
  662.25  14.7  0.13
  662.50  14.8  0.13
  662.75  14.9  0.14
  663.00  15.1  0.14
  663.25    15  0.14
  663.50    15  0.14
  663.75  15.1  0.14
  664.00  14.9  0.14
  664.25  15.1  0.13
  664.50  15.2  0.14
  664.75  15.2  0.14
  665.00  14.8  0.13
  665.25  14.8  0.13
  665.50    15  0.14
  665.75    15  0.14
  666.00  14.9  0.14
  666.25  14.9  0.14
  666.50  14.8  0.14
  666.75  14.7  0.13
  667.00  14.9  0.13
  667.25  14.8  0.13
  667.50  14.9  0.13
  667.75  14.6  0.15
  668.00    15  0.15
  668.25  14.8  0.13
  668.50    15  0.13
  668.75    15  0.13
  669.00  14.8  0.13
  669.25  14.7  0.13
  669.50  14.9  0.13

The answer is 14.7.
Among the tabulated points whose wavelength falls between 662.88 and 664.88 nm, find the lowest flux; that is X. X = 14.9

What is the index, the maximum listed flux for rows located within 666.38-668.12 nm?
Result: 15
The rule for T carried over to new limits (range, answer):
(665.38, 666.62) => 14.8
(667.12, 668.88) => 14.6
